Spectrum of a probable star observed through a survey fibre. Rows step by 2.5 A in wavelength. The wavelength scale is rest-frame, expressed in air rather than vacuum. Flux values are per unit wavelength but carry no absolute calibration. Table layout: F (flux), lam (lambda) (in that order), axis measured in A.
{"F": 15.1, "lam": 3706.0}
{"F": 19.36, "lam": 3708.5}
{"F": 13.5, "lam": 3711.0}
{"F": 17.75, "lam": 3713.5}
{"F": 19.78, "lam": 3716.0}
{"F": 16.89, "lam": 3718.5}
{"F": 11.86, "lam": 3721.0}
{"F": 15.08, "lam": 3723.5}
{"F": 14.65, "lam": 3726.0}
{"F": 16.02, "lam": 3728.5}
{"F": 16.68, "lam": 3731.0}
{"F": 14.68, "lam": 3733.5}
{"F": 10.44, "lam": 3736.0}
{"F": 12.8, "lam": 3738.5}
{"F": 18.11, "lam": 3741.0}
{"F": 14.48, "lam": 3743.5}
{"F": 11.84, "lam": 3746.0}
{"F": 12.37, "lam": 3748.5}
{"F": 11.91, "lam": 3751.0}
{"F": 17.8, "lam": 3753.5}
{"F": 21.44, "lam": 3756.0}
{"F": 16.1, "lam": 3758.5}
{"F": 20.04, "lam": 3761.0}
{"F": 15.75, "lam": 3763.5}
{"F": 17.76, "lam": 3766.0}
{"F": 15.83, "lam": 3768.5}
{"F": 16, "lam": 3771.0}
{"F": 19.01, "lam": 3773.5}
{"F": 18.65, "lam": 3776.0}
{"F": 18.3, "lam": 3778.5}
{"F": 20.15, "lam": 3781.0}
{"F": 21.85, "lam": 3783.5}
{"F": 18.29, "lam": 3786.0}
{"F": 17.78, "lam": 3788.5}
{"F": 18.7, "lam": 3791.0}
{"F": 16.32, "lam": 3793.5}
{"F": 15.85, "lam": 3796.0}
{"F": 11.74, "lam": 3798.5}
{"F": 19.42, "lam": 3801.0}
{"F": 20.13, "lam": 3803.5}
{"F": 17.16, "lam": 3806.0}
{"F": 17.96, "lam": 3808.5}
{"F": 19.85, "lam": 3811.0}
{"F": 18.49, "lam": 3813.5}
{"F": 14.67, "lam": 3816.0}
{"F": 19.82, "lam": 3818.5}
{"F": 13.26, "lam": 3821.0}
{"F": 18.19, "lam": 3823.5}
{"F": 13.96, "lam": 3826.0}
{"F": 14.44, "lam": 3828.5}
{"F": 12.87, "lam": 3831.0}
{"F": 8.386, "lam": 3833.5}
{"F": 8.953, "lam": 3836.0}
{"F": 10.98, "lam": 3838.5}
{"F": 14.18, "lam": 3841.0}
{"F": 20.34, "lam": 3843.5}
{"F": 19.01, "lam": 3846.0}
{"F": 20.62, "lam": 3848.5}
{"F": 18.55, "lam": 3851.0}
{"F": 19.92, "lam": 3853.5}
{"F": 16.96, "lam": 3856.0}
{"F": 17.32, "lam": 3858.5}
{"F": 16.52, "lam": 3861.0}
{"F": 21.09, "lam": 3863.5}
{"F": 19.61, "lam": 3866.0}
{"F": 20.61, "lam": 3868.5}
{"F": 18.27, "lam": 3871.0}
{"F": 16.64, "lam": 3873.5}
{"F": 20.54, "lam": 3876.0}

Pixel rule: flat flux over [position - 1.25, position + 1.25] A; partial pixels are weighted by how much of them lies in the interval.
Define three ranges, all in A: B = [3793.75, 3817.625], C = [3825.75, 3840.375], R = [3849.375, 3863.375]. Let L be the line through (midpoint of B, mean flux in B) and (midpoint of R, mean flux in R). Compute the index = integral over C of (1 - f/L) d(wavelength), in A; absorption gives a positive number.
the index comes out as 5.11 A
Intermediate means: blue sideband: 17.3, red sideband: 18.2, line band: 11.5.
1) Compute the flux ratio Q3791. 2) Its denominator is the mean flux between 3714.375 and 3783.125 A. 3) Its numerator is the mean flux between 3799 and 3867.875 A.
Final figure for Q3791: 1.04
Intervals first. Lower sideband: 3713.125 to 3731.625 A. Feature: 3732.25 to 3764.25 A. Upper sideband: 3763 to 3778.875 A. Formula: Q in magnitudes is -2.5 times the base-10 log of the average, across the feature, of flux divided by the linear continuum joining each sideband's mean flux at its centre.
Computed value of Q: 0.10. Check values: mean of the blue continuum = 16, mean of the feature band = 15.2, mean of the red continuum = 17.3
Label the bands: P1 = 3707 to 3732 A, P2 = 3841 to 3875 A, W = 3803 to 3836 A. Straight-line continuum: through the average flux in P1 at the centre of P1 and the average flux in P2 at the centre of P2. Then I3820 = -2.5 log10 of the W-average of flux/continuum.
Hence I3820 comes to 0.14 mag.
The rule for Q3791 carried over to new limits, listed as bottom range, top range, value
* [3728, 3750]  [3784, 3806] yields 1.24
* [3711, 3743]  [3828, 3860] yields 1.02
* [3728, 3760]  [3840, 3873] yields 1.25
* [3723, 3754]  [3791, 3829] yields 1.18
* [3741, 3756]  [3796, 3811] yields 1.18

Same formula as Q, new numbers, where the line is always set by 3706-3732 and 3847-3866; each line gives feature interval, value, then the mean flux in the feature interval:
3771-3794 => -0.08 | 18.7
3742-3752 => 0.28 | 12.8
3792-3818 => 0.03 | 17.3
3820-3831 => 0.23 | 14.8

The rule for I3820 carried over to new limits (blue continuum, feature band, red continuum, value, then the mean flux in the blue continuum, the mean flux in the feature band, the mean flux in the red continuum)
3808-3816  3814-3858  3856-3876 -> 0.173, 18.2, 15.7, 18.6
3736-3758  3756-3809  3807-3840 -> -0.201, 14.9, 17.8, 14.8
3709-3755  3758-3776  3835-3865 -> -0.118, 14.9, 17.4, 17.1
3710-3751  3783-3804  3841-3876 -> -0.054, 14.7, 17.6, 18.8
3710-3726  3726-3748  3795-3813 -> 0.129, 15.8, 14.3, 17.5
